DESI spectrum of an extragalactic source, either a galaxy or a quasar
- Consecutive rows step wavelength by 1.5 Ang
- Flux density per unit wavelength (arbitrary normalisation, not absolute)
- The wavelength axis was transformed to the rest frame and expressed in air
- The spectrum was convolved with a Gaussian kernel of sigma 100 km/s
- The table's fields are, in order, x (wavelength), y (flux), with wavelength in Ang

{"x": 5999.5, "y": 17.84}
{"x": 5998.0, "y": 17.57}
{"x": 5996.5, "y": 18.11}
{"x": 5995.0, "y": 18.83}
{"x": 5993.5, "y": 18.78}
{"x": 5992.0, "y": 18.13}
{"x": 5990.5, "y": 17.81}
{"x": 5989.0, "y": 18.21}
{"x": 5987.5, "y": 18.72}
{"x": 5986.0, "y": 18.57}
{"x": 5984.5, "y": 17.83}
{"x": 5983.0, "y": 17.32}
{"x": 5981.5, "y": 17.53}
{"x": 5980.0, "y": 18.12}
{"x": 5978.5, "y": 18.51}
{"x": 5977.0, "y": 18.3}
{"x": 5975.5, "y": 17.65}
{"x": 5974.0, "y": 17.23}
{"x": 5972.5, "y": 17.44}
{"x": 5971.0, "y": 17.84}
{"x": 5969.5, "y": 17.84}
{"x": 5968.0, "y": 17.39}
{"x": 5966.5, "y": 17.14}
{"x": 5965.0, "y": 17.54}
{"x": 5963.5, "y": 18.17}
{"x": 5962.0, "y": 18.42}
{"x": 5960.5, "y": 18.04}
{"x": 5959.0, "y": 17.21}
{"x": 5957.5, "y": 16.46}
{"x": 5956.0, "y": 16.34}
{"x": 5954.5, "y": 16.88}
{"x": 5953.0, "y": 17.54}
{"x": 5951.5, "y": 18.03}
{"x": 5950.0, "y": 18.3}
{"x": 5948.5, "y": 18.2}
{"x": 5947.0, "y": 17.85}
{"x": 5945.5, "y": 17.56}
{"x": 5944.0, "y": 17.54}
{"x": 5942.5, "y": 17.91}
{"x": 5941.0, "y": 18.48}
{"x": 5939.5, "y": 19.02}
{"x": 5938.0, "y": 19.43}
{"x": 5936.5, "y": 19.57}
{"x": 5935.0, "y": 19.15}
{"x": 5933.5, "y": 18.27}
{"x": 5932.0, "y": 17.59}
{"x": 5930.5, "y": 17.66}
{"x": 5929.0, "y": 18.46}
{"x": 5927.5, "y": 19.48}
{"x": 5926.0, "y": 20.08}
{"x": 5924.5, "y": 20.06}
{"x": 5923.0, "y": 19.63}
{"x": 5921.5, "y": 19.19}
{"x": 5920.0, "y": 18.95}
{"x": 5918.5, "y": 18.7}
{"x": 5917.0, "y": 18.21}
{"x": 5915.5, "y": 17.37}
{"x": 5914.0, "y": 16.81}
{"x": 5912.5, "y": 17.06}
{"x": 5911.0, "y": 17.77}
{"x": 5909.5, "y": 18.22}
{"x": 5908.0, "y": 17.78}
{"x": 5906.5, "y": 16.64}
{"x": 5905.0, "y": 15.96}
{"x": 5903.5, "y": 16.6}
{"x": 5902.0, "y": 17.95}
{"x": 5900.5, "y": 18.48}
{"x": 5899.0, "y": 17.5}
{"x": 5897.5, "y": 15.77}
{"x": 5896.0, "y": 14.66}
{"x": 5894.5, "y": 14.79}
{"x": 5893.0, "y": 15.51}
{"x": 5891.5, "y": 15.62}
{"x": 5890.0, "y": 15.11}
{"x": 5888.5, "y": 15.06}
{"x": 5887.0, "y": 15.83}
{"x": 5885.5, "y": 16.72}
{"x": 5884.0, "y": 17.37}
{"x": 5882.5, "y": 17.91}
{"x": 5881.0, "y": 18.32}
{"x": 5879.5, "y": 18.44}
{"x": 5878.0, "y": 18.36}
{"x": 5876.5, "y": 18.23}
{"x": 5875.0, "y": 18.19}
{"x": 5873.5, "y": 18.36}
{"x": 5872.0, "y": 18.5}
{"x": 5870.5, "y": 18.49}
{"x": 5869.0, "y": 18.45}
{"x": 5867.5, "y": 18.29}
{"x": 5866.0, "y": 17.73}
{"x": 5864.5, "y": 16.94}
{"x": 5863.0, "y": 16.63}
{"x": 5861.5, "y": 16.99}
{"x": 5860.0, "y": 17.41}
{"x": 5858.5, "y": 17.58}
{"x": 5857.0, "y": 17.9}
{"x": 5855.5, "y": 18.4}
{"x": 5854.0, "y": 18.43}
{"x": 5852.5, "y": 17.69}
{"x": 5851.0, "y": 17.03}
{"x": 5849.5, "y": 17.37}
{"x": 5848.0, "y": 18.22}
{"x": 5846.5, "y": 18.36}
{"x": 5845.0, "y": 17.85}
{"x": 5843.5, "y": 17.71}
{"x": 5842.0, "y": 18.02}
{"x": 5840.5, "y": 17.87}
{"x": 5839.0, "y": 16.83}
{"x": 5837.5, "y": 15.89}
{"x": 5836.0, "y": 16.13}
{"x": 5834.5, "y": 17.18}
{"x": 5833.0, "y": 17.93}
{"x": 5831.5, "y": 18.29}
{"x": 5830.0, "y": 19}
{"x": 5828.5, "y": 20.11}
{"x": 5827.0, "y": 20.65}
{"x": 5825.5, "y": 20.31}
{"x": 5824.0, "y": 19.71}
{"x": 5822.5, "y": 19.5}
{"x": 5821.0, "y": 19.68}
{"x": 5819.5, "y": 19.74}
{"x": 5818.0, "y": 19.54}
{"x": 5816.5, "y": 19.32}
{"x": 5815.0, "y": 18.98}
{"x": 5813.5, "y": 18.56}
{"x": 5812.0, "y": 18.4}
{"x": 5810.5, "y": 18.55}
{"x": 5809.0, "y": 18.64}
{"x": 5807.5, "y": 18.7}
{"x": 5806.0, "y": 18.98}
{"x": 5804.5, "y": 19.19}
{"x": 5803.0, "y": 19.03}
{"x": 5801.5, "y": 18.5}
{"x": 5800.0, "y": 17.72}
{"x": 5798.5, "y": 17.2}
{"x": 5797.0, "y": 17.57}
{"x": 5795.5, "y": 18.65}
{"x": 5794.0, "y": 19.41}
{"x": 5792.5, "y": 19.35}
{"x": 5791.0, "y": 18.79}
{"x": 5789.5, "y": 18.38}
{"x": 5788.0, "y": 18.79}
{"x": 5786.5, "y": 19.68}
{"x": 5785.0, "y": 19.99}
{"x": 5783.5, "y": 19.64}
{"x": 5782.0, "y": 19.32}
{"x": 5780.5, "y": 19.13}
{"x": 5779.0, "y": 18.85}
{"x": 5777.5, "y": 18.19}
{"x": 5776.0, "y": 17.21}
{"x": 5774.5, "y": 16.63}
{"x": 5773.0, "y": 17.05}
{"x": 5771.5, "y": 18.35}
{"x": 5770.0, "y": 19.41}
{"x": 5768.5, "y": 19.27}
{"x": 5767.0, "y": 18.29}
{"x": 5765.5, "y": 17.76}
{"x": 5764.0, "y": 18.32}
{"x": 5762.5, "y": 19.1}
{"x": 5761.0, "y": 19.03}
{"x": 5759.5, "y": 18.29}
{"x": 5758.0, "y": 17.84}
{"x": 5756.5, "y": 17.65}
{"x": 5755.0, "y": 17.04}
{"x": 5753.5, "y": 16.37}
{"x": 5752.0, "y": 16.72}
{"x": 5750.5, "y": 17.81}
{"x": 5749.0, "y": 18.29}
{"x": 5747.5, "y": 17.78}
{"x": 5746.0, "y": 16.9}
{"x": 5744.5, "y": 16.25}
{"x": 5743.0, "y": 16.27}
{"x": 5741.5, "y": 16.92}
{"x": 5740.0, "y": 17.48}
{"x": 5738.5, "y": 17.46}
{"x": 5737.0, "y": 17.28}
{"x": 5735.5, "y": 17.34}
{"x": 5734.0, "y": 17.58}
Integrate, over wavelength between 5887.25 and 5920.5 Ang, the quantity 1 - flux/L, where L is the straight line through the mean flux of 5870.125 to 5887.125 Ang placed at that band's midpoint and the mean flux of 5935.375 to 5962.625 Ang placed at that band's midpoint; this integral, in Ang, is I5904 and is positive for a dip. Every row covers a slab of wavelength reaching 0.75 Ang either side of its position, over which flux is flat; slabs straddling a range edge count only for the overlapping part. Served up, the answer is 2.1 Ang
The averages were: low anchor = 18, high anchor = 17.9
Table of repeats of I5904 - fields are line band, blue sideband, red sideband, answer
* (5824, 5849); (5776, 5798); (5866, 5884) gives 0.5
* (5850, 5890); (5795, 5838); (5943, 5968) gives 1.4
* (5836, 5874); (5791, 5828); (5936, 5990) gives 2.0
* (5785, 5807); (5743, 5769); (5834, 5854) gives -1.4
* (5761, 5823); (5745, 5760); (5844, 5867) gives -4.3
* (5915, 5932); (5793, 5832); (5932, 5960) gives -0.7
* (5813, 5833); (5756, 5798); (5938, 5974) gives -1.2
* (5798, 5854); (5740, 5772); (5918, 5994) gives -1.7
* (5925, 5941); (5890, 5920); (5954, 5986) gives -1.5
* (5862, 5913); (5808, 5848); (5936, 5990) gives 3.1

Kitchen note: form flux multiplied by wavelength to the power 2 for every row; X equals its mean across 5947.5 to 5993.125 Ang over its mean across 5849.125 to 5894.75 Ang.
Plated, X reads 1.1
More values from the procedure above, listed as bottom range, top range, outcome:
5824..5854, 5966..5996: 1.04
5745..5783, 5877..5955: 1.03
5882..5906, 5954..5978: 1.10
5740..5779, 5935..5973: 1.08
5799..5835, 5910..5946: 1.01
